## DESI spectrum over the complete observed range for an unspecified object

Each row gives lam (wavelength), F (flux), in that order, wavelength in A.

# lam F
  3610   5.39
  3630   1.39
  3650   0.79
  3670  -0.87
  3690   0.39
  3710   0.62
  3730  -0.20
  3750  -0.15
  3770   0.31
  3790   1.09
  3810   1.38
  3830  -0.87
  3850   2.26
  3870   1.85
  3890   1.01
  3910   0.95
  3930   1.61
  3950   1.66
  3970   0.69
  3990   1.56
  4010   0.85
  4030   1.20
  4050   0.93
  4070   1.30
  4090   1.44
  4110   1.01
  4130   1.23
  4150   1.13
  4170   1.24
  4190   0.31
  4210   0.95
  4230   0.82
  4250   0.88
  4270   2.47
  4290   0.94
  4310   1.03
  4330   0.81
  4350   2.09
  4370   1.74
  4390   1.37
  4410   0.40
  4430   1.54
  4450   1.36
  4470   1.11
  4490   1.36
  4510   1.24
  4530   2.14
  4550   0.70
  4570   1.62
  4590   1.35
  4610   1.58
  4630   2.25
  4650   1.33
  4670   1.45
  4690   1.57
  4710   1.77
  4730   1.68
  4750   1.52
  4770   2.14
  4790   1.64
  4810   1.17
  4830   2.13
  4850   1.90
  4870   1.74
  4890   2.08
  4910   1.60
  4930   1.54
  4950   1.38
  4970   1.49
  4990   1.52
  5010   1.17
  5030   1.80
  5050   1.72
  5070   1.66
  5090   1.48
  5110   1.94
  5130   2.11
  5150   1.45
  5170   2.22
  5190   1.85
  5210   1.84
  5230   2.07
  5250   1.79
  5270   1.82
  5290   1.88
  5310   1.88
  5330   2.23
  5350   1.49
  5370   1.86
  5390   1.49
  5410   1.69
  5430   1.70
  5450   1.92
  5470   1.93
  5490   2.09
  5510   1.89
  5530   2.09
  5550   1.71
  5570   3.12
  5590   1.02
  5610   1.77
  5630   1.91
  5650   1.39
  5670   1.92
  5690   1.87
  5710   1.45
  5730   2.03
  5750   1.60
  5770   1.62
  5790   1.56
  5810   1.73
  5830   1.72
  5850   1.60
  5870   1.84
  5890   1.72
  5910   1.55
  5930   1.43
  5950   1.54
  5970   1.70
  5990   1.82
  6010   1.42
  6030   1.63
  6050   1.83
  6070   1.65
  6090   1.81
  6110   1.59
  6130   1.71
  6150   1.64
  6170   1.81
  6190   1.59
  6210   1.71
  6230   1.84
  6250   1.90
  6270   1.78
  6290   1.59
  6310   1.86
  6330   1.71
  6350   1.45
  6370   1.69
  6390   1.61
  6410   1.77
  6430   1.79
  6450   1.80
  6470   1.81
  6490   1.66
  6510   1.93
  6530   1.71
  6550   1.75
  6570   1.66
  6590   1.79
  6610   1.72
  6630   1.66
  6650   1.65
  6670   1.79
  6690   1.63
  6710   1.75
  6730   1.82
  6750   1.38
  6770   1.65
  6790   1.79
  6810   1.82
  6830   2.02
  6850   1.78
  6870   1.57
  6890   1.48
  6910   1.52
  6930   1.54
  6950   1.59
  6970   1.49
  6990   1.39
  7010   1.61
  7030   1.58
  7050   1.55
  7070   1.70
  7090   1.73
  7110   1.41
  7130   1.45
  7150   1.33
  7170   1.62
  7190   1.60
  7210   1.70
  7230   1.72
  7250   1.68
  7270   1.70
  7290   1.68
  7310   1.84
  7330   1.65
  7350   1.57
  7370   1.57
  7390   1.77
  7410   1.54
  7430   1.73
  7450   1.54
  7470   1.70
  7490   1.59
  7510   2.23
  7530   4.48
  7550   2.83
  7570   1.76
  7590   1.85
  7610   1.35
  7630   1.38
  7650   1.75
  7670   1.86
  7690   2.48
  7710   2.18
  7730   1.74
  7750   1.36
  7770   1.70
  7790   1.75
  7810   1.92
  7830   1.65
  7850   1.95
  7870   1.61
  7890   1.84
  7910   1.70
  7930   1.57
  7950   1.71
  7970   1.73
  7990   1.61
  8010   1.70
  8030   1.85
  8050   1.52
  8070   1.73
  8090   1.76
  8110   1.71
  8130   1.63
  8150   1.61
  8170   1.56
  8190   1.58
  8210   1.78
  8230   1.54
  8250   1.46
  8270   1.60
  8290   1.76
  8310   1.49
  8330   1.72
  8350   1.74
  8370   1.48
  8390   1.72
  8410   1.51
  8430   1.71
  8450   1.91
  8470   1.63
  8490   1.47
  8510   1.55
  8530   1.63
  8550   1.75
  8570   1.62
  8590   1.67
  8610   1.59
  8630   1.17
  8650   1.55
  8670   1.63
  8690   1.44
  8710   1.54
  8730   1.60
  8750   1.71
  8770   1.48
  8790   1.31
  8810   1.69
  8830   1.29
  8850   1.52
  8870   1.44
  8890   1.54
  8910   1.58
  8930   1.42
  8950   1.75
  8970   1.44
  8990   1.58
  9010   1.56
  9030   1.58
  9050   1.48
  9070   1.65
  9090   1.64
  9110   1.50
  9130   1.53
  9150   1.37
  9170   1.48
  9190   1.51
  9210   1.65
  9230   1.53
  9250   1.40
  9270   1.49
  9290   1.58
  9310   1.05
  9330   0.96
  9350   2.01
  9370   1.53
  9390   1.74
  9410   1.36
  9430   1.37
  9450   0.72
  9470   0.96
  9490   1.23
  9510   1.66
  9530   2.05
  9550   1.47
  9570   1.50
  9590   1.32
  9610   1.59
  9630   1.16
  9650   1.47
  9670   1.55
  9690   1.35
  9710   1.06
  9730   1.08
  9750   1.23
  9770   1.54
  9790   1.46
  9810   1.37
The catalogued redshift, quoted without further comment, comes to 0.146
